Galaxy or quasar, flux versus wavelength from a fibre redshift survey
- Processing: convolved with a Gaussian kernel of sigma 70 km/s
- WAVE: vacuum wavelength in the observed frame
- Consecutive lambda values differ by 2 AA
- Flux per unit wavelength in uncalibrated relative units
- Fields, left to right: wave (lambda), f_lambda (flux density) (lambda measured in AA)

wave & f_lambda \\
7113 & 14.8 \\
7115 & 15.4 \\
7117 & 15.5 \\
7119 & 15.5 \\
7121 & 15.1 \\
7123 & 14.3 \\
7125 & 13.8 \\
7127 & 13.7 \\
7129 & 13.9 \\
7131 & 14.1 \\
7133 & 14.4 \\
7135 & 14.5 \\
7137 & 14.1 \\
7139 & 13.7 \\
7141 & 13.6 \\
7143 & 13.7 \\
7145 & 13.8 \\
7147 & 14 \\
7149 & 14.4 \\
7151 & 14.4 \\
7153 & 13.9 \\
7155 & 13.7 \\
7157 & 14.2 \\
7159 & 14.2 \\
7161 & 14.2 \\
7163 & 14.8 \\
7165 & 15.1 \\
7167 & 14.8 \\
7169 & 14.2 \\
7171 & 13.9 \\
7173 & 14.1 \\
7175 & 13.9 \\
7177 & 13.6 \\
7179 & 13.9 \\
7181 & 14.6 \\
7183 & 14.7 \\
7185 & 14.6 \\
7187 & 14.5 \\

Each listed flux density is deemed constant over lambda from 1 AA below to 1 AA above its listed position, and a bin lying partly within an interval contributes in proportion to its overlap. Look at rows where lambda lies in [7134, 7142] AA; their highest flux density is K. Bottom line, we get 14.5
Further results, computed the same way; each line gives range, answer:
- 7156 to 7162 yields 14.2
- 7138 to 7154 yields 14.4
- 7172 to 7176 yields 14.1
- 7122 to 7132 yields 14.3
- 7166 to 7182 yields 14.8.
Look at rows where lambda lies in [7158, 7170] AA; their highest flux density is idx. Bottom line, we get 15.1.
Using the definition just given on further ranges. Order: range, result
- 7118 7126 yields 15.5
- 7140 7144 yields 13.7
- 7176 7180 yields 13.9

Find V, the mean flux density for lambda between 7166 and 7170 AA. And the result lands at 14.5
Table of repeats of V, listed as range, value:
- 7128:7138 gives 14.2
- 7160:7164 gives 14.5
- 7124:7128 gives 13.8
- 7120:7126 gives 14.4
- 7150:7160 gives 14.1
